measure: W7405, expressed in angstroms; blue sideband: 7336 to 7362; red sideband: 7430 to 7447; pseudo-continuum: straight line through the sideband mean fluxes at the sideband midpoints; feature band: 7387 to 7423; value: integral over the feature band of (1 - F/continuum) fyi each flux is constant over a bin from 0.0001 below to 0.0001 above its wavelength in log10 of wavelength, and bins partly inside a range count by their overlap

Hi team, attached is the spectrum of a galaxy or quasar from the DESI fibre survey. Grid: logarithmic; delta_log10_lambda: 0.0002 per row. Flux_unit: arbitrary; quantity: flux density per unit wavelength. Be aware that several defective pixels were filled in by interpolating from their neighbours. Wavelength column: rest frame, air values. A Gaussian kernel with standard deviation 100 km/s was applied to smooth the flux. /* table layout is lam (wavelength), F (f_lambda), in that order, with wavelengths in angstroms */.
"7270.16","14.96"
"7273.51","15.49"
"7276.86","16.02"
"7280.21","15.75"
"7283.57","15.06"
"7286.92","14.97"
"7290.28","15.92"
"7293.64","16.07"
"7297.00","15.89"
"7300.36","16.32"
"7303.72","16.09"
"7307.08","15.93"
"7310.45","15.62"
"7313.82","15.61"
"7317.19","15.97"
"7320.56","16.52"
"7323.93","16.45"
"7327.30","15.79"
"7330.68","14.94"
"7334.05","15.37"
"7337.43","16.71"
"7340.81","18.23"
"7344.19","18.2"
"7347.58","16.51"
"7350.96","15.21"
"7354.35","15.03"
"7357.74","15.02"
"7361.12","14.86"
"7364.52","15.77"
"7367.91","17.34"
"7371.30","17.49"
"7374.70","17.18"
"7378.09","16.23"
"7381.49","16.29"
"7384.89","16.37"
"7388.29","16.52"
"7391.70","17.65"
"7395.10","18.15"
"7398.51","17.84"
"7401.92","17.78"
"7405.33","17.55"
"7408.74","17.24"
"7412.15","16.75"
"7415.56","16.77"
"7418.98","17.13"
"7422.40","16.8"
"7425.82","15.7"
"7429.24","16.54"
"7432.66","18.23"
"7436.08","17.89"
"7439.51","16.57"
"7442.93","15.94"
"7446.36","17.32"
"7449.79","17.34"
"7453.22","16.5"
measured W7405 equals -1.06 angstroms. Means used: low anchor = 16.3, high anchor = 17.2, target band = 17.3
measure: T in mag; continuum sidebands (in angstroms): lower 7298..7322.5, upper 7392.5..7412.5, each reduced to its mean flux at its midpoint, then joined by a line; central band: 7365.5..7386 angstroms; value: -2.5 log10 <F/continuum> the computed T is 0.02 mag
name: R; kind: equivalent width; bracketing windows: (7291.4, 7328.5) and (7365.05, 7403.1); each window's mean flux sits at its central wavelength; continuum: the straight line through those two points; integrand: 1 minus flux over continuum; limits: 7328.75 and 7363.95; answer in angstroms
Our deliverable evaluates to 1.2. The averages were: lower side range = 16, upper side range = 17.1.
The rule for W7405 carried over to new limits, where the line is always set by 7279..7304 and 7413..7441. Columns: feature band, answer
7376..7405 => -0.9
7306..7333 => 0.2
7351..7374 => 0.6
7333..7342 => -0.4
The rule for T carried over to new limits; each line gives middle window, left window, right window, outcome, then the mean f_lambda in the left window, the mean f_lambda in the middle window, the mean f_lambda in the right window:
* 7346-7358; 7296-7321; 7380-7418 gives 0.073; 16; 15.5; 17.2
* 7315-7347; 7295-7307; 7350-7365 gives -0.060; 16.1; 16.5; 15.1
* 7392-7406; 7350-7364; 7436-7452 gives -0.120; 15.1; 17.8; 16.9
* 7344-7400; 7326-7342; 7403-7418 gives 0.008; 16.2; 16.5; 17.1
